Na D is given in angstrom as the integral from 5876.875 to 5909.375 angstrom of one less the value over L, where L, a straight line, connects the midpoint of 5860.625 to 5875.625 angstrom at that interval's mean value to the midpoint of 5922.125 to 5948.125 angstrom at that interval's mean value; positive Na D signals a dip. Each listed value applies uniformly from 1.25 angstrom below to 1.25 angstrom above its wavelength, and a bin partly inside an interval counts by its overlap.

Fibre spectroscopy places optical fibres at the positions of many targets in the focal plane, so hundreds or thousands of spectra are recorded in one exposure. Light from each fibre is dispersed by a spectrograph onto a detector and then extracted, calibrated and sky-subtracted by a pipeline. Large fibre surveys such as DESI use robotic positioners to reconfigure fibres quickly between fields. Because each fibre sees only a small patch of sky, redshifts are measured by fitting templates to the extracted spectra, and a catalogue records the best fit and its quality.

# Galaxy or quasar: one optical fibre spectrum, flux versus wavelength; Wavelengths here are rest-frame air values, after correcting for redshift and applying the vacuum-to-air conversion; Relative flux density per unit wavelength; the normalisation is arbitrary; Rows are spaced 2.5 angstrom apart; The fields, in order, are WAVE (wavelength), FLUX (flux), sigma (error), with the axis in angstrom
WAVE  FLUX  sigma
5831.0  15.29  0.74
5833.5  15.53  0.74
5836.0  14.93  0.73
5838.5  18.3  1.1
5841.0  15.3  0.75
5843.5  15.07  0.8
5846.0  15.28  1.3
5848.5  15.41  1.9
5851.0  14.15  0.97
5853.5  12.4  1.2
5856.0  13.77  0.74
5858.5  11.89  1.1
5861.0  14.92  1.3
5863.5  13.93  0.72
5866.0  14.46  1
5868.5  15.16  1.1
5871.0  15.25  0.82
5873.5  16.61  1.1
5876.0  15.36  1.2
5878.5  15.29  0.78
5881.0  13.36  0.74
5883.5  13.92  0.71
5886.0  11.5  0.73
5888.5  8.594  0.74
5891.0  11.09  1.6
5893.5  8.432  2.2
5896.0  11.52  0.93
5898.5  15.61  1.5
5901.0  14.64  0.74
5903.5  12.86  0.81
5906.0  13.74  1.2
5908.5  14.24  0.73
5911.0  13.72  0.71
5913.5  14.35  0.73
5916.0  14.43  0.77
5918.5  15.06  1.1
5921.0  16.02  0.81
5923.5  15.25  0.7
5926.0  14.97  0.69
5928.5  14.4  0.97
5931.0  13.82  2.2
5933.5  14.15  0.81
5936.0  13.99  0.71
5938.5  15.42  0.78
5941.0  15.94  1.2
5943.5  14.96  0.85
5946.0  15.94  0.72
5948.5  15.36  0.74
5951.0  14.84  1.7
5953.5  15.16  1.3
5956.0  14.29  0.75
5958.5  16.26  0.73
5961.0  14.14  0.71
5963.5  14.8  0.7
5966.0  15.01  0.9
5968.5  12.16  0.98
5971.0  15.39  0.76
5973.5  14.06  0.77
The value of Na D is 5.0 angstrom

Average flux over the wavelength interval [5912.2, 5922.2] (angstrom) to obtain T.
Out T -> 15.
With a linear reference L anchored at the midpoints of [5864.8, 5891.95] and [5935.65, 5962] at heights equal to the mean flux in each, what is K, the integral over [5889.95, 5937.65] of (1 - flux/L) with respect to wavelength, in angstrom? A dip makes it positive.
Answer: 2.1 angstrom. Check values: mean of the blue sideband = 13.7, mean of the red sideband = 15.2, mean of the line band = 13.8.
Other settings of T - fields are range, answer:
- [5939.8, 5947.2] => 15.6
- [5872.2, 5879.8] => 15.7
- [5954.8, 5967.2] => 14.9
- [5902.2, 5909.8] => 13.6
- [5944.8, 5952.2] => 15.4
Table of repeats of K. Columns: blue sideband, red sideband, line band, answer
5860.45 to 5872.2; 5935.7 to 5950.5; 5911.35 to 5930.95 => 0.5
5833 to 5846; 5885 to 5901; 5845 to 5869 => 0.4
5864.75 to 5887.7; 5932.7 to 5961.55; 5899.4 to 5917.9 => 0.8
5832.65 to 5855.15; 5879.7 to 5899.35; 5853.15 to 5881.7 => -2.5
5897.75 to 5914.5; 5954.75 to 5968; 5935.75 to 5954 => -0.9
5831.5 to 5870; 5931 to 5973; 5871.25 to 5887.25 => 0.4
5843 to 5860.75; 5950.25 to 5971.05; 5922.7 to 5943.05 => -0.4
